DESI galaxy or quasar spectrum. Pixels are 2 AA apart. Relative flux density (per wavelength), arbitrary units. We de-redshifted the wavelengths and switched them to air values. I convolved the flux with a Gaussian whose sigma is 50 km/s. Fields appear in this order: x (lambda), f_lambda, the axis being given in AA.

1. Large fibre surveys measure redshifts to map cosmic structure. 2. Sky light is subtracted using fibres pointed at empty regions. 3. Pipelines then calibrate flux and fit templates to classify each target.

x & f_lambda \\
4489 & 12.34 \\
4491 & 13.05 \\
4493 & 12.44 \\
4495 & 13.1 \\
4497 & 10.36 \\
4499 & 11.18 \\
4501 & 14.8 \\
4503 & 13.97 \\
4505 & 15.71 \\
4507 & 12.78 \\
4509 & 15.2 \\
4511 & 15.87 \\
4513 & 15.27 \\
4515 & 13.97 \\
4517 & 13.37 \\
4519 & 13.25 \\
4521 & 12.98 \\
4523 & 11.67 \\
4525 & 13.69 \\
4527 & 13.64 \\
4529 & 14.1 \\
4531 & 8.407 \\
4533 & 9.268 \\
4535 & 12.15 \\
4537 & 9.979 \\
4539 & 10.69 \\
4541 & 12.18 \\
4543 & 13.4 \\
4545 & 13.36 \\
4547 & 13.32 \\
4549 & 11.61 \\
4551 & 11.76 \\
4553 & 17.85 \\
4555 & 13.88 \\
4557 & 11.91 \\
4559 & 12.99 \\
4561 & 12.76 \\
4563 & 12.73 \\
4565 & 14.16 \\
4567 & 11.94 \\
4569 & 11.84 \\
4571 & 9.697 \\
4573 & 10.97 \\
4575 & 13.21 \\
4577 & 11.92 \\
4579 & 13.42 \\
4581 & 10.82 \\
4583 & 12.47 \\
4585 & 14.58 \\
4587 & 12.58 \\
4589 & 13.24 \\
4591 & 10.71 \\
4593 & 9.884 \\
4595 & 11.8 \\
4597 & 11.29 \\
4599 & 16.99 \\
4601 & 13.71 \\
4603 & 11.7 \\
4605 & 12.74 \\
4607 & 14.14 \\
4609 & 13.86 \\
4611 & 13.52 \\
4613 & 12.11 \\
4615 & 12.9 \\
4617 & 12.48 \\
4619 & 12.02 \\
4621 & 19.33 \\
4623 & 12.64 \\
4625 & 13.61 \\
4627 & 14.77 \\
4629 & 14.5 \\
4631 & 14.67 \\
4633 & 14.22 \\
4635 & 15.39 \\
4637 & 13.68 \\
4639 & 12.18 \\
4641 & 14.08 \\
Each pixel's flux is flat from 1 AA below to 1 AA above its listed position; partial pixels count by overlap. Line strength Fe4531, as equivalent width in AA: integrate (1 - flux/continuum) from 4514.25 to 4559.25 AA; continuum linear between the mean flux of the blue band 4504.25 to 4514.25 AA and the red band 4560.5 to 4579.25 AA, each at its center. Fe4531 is 3.6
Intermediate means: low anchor 14.9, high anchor 12.2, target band 12.6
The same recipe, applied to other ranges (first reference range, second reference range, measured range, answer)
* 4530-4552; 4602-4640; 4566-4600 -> 1.2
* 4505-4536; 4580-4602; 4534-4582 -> 1.4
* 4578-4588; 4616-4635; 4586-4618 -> 1.7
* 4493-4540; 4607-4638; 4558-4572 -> 1.1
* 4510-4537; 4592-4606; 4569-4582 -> 1.0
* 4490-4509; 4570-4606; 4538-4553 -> 0.0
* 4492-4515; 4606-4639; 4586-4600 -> 1.5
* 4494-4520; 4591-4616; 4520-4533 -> 1.3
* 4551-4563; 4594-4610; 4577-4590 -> 0.6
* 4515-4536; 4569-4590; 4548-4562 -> -1.1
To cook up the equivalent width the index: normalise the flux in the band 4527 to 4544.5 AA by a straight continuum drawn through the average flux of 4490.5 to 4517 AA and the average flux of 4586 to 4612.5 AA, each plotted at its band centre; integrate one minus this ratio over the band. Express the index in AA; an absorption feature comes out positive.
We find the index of 2.5 AA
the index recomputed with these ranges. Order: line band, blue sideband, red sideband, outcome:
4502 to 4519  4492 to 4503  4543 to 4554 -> -2.20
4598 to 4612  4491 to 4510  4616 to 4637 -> 0.34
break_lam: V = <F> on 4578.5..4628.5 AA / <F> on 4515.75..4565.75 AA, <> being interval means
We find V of 1.04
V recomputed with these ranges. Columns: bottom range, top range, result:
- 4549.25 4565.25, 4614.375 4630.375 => 1.05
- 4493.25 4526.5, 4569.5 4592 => 0.90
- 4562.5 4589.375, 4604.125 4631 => 1.11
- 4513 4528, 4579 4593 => 0.92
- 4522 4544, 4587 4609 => 1.08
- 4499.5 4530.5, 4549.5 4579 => 0.91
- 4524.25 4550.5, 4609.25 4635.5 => 1.17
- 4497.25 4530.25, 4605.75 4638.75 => 1.02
